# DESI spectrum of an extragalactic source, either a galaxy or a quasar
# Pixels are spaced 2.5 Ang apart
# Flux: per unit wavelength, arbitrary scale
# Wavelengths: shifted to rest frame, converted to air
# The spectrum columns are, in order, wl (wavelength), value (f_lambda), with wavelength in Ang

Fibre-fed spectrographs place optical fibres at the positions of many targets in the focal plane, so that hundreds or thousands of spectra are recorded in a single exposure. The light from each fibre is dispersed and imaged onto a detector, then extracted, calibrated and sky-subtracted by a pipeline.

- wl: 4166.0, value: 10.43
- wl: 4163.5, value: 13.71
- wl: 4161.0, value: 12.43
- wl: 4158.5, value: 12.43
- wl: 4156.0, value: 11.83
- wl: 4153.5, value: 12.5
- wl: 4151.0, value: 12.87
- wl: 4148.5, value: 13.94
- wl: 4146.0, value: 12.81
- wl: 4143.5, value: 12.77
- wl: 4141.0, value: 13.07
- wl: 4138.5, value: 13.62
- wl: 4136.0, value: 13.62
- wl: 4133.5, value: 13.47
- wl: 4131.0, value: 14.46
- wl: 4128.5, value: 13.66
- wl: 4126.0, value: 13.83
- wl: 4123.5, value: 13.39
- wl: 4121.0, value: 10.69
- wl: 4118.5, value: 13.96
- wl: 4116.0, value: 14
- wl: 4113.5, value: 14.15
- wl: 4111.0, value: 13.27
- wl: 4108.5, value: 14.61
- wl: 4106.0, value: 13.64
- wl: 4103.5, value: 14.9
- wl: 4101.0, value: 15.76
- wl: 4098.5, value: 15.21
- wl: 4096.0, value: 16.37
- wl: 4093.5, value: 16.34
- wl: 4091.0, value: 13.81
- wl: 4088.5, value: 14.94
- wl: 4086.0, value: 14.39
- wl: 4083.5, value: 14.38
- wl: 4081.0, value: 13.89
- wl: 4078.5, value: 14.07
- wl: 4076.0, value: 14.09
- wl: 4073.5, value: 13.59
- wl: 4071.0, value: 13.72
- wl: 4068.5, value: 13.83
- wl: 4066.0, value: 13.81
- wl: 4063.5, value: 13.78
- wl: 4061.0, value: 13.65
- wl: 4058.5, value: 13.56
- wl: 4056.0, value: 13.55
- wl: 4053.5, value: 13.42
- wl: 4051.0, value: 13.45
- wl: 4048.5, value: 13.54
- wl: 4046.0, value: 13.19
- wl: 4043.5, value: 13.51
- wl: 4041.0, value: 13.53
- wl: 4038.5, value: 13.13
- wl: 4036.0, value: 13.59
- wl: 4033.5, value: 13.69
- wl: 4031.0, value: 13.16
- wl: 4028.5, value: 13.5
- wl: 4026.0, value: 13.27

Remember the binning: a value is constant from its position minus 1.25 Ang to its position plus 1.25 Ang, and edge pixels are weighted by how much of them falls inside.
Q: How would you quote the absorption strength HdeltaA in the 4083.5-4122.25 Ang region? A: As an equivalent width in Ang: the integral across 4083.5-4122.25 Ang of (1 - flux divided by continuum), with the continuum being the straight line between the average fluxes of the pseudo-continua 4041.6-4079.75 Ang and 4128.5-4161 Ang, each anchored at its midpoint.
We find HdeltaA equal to -3.0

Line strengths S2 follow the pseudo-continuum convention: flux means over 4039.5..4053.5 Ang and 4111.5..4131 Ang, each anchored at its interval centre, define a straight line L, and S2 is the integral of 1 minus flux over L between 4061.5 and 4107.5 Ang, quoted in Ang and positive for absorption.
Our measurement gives -3.5 Ang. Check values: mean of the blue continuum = 13.4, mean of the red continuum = 13.4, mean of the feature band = 14.5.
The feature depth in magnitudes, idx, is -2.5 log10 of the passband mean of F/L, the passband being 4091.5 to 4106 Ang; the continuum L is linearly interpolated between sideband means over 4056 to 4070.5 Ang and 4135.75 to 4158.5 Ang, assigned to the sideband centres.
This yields -0.155 mag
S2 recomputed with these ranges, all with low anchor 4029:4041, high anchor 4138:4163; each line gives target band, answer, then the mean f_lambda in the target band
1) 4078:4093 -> -1.4 Ang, 14.4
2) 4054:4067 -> -0.4 Ang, 13.7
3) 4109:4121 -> -0.5 Ang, 13.6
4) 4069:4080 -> -0.5 Ang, 13.9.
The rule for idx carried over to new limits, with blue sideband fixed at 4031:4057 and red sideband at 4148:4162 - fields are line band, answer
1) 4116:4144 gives -0.05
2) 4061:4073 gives -0.04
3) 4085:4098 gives -0.16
